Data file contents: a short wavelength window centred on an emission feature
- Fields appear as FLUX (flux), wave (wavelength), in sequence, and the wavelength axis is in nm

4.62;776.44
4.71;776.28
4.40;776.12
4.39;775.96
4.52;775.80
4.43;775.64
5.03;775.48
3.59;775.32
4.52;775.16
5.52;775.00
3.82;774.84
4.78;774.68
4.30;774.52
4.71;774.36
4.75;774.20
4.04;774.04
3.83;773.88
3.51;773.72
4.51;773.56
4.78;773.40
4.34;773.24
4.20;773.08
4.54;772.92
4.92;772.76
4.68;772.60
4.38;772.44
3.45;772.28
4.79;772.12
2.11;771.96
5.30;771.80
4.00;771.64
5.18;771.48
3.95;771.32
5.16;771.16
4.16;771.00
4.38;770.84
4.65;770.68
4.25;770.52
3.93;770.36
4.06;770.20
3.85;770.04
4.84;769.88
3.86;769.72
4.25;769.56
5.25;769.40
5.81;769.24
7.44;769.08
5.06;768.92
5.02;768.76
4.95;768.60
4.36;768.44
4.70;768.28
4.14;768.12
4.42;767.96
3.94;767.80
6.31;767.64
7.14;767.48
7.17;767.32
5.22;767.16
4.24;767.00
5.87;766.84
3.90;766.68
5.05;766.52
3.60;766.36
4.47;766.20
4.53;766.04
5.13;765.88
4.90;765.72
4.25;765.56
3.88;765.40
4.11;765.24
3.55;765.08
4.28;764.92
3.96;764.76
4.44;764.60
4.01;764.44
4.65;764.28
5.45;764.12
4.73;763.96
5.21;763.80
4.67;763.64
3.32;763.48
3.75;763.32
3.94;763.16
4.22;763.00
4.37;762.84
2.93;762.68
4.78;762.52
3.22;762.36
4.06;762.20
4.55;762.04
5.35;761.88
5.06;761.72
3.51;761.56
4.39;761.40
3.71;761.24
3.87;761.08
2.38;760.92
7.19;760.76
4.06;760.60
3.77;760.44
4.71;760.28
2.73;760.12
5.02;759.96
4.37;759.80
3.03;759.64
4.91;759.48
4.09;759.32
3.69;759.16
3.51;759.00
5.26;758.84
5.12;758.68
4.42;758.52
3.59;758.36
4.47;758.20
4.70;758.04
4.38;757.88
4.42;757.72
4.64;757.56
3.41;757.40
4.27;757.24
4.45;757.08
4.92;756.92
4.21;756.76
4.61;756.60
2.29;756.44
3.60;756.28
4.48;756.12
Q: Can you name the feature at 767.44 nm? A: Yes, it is [S II]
